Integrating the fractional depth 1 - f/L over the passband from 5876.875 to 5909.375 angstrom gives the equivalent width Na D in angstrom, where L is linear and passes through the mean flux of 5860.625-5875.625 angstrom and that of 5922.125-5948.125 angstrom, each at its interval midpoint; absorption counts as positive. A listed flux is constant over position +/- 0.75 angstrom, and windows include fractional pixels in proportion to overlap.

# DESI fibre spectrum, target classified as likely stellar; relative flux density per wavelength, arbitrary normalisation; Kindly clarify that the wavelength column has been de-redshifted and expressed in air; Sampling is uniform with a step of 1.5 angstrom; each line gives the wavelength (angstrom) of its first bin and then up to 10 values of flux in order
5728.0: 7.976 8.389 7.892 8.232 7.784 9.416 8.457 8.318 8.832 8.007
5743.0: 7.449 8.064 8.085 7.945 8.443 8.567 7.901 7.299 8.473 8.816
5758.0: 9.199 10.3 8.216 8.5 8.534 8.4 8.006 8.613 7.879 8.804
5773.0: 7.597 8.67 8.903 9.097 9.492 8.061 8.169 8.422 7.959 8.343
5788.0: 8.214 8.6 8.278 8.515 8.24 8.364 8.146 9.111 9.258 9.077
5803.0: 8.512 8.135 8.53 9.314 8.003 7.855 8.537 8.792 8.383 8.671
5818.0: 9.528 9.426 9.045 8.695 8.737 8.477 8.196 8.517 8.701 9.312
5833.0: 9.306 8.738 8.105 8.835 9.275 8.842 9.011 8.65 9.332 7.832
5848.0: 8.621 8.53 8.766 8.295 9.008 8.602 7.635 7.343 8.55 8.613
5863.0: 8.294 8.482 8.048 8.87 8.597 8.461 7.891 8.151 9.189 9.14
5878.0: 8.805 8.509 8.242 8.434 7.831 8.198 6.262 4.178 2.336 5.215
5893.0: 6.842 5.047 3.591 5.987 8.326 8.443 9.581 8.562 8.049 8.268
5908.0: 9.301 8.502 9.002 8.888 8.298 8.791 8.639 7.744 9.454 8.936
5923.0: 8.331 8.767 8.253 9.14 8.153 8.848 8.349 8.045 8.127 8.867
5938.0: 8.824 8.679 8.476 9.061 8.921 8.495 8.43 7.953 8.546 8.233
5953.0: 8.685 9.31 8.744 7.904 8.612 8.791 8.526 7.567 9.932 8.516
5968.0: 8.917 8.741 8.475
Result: 5.0 angstrom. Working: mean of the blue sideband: 8.45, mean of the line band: 7.19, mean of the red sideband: 8.57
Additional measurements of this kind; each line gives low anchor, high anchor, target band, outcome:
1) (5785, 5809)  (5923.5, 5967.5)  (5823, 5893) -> 3.0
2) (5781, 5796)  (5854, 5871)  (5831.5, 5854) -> -1.1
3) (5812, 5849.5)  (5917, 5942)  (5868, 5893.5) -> 3.6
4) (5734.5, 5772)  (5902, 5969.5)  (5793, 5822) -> -0.7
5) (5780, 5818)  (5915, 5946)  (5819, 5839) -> -0.6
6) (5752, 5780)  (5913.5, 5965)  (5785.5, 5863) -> -0.3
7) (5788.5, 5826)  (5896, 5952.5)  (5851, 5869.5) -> 0.4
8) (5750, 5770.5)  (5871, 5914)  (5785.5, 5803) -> -0.6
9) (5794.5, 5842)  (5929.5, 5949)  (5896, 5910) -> 0.8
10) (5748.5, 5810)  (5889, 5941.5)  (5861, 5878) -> -0.8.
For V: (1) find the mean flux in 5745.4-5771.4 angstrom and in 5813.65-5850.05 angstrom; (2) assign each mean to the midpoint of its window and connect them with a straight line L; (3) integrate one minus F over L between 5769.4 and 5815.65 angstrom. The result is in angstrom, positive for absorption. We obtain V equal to 0.55 angstrom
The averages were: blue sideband 8.43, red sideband 8.78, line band 8.49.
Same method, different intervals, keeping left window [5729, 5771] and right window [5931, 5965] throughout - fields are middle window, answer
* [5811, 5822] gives -0.6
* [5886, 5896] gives 4.2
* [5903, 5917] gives -0.2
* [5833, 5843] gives -0.5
